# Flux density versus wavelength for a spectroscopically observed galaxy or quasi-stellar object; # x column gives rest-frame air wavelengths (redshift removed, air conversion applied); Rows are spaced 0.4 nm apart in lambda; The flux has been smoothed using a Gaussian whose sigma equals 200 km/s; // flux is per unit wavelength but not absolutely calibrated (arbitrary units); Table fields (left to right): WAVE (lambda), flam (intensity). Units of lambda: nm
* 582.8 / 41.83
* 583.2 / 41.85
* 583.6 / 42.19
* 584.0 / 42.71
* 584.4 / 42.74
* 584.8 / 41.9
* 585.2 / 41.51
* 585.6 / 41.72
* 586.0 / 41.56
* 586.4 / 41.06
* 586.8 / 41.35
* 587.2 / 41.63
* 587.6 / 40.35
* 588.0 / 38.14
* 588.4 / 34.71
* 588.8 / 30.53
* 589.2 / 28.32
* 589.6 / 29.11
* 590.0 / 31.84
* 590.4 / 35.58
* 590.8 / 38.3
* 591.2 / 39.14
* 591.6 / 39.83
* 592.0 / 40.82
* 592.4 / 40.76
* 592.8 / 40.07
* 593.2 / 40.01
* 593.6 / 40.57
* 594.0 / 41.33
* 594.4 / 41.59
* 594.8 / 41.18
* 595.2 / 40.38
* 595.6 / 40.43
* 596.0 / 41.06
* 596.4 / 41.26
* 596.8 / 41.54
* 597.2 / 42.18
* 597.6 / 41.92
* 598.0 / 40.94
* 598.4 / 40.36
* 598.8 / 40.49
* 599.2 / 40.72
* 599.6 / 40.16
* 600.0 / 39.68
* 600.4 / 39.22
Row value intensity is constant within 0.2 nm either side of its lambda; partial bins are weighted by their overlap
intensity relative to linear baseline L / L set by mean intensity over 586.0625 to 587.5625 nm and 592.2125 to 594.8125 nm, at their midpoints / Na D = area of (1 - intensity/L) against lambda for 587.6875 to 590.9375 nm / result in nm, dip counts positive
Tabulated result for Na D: 0.602 nm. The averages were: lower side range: 41.3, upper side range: 40.8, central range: 33.5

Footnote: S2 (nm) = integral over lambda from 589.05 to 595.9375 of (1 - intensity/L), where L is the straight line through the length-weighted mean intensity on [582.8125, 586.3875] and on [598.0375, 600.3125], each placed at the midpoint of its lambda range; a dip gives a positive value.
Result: 0.45 nm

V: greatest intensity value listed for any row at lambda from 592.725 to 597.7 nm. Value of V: 42.18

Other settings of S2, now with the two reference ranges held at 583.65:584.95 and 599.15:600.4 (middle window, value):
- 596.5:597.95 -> -0.049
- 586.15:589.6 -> 0.434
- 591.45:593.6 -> 0.041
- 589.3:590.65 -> 0.306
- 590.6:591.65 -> 0.060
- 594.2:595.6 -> -0.007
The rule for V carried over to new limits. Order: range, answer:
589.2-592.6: 40.82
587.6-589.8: 40.35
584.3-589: 42.74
